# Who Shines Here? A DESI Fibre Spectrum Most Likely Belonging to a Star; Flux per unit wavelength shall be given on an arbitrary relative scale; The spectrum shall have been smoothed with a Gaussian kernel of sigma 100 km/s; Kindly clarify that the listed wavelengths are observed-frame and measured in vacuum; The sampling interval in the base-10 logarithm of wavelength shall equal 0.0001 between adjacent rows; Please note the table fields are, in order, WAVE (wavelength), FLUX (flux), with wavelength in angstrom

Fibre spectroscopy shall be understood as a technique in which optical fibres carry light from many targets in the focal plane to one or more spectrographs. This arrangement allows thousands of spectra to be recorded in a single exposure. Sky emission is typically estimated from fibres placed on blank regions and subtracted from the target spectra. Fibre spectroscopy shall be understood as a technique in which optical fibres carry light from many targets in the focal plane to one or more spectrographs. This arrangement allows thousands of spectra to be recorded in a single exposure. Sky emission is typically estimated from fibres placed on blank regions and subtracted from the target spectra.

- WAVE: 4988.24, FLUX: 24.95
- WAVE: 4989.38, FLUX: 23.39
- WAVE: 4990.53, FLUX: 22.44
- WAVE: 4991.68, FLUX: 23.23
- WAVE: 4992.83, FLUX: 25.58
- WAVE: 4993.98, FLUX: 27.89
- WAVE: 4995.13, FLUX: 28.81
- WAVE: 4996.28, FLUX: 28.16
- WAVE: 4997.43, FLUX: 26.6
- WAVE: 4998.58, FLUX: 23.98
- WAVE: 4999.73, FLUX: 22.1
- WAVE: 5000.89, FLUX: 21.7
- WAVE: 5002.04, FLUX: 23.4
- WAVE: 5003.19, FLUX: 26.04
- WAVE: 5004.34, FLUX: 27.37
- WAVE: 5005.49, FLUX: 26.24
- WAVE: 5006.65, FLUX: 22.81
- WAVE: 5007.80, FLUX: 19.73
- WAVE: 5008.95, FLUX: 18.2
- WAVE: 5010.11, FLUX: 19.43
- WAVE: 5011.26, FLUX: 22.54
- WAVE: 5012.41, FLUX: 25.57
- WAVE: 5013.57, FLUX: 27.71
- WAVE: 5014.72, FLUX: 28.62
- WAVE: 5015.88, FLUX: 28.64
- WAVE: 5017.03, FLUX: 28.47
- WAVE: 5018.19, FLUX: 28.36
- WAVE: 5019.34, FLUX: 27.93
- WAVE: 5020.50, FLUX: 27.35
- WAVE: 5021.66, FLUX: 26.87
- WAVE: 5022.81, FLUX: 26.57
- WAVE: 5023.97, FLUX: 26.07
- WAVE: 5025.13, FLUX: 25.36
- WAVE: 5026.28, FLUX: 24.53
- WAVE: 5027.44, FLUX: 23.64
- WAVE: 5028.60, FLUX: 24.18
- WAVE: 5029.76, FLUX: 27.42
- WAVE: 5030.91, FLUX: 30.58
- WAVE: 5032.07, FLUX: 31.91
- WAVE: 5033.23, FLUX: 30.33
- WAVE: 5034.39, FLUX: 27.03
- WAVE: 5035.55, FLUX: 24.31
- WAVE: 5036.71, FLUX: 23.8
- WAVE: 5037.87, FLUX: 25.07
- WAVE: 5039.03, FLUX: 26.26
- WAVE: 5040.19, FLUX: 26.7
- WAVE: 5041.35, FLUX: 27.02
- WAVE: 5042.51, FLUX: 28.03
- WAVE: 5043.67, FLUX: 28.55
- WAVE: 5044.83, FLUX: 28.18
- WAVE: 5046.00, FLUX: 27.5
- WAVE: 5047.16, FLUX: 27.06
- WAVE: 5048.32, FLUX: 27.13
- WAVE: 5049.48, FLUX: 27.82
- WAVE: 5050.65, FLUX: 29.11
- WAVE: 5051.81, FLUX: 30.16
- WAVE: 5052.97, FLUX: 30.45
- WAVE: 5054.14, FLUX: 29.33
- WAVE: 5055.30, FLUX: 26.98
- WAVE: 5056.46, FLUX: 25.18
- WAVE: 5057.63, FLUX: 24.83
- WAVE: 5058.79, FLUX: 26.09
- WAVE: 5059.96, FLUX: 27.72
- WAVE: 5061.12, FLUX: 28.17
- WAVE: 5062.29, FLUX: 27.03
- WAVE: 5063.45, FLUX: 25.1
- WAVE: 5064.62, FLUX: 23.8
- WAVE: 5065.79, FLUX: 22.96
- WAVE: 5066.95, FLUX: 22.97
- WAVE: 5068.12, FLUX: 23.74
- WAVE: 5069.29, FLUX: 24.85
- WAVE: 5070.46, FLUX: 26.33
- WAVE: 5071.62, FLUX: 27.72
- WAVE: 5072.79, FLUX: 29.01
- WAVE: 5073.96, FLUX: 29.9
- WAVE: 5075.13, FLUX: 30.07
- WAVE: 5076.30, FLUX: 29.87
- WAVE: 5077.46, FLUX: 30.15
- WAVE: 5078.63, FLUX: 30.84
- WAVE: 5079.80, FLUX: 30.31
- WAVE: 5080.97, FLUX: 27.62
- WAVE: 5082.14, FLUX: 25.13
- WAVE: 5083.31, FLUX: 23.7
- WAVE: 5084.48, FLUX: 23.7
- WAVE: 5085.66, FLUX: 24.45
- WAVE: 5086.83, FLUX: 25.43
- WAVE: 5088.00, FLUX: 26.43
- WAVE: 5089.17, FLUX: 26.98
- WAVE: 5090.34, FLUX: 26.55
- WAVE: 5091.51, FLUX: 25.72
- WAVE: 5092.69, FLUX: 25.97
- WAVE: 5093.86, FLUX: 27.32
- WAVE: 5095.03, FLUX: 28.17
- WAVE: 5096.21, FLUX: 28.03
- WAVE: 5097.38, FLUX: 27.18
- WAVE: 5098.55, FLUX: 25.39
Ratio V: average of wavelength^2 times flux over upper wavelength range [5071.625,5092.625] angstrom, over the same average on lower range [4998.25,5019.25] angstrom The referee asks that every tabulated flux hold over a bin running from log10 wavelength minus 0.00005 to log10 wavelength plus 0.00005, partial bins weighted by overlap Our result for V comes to 1.1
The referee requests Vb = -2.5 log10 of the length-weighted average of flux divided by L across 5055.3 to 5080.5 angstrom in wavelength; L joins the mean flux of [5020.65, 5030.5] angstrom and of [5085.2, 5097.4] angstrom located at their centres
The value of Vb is -0.029 mag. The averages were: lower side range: 25.8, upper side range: 26.6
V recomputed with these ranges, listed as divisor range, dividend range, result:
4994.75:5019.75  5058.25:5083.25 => 1.11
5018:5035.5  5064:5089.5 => 1.00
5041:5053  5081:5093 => 0.92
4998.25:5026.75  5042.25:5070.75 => 1.09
